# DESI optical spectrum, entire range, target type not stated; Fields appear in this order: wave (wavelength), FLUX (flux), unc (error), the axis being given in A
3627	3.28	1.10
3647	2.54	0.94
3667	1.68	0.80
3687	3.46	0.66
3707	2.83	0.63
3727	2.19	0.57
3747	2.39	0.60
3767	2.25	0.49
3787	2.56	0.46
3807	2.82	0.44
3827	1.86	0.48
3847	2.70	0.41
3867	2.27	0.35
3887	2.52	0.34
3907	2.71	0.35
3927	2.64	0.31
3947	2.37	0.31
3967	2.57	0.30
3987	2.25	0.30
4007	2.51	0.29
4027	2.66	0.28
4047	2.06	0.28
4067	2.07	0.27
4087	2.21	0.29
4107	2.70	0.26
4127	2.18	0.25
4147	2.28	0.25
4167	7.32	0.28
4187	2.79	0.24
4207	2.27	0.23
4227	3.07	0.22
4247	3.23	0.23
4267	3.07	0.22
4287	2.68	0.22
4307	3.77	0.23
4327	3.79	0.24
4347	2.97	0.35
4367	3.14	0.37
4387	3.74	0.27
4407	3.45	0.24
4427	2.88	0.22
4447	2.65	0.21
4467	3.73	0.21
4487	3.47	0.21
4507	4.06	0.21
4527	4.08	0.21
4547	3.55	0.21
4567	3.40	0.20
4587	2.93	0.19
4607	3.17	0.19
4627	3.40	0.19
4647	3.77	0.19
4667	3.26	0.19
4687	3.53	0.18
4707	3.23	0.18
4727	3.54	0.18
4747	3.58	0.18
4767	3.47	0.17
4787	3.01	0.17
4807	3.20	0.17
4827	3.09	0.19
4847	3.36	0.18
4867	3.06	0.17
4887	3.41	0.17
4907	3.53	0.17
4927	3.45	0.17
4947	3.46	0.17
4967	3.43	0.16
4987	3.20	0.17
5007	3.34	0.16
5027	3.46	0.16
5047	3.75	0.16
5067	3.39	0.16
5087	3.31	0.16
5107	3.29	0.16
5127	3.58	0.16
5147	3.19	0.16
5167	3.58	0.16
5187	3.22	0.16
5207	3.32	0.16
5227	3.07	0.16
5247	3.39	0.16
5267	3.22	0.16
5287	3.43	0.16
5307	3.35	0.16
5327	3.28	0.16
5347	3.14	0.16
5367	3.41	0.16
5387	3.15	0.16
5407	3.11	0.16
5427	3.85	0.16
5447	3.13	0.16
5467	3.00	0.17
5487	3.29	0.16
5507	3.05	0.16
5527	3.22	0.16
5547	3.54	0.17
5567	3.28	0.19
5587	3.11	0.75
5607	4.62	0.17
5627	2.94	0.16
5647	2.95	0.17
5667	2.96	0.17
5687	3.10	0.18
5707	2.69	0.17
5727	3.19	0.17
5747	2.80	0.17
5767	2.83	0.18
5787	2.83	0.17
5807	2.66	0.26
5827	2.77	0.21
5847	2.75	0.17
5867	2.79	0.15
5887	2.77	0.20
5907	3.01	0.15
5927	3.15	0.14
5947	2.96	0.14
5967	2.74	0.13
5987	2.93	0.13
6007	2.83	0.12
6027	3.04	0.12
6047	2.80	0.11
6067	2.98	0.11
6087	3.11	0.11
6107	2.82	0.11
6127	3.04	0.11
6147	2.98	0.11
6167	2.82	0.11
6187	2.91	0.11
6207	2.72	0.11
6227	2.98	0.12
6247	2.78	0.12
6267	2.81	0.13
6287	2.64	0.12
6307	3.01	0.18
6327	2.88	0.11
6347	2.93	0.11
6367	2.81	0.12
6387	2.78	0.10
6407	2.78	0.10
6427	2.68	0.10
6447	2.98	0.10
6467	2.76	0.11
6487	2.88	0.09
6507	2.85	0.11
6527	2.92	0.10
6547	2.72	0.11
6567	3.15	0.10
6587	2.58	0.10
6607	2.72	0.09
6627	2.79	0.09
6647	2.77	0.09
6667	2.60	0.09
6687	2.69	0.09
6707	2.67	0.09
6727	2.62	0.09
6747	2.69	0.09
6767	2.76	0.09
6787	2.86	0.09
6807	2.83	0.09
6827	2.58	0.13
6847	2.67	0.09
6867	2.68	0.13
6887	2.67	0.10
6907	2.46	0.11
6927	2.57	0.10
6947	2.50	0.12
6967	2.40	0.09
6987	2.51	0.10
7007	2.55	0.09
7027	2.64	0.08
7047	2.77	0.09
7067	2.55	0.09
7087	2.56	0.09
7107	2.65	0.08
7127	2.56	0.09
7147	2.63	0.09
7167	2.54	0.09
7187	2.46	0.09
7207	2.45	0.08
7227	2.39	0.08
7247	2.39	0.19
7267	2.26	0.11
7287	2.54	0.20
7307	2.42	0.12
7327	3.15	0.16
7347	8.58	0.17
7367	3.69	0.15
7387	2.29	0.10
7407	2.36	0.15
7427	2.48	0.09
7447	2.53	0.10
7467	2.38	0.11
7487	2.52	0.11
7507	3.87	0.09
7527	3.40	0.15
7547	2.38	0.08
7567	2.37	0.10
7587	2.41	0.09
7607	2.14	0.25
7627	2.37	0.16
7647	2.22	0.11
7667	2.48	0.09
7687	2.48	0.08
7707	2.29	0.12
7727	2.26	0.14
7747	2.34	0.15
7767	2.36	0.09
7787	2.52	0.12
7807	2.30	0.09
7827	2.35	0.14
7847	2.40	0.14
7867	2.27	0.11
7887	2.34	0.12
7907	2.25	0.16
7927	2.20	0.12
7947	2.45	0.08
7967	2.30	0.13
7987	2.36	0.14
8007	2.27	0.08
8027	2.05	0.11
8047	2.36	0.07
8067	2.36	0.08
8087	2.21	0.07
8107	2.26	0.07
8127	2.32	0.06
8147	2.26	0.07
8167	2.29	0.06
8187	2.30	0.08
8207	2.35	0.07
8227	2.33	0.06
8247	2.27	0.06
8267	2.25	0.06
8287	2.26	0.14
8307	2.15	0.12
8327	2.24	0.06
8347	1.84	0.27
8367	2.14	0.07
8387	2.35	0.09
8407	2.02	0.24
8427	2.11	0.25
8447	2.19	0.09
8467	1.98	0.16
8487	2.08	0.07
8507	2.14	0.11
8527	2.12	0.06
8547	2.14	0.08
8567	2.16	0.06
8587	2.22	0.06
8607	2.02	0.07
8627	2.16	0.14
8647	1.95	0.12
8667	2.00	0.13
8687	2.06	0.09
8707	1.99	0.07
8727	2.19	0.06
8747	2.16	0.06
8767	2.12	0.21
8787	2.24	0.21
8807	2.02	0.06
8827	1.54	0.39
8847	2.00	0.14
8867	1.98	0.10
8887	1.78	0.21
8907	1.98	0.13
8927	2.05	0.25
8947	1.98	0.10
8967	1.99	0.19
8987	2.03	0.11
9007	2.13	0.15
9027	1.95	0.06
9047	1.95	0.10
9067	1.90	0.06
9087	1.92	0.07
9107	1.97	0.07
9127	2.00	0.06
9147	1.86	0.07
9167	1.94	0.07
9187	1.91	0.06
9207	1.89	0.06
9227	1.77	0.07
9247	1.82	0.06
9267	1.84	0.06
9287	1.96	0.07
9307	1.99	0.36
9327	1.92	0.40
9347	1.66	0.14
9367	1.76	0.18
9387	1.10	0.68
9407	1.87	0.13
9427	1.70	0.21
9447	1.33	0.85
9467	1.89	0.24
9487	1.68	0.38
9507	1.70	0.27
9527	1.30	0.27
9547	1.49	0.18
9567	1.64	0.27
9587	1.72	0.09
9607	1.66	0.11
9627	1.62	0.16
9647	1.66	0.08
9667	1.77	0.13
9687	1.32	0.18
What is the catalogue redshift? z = 0.118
